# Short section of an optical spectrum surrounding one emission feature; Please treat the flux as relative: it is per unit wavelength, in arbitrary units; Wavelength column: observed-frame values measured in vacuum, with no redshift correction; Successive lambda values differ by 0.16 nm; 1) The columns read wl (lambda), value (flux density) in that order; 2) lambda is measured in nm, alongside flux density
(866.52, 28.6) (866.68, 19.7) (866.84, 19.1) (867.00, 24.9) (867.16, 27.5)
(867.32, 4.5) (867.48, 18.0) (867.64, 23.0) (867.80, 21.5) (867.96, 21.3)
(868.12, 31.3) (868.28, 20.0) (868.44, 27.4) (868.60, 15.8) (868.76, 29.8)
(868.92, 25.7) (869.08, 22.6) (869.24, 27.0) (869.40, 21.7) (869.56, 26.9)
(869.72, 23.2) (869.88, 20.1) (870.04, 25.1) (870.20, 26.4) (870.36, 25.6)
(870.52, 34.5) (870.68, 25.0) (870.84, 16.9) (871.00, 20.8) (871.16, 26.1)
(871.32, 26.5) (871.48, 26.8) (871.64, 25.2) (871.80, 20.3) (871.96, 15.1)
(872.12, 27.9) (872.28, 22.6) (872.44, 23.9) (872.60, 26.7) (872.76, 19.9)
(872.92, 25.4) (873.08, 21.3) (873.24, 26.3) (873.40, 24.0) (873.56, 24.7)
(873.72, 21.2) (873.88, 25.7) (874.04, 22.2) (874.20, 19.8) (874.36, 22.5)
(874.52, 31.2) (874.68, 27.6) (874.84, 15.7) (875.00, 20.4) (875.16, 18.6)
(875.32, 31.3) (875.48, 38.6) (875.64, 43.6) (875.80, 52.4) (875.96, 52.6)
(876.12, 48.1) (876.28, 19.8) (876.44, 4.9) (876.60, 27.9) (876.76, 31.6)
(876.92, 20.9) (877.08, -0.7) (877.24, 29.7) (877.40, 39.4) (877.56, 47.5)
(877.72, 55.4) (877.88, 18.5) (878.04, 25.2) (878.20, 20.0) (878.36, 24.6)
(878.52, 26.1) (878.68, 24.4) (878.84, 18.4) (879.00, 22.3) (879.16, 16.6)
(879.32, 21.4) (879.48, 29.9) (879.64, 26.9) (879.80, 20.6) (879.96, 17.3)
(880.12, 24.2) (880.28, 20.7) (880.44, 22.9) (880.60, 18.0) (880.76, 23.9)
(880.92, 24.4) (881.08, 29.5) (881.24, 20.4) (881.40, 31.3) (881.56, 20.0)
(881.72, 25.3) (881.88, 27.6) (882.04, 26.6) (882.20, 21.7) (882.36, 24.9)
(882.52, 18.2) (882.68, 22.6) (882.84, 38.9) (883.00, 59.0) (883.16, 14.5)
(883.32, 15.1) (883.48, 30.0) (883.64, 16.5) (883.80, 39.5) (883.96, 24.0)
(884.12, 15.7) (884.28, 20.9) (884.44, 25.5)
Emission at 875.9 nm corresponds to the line [S II]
